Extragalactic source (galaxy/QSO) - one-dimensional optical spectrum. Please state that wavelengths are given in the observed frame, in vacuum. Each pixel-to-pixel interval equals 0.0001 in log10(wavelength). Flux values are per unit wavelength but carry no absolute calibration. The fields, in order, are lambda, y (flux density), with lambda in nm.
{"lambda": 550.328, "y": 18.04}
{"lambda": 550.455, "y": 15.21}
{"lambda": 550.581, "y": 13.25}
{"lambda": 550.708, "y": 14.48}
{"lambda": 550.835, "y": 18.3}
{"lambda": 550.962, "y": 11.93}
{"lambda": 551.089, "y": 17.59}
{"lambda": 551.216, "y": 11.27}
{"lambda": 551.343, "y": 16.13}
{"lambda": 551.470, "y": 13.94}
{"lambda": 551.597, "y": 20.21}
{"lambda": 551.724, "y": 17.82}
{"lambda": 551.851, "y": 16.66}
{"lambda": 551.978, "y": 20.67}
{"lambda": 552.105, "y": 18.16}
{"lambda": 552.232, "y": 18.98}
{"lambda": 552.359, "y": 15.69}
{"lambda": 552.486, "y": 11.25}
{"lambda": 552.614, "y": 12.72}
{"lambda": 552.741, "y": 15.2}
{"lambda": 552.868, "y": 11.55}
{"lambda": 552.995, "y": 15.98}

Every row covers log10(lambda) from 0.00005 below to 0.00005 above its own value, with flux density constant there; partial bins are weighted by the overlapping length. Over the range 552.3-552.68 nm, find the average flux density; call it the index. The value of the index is 13.2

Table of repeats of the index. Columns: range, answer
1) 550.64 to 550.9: 16.3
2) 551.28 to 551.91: 17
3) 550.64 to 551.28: 14.7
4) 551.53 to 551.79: 18.9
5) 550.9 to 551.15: 14.7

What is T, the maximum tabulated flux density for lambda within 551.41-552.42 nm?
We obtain 20.67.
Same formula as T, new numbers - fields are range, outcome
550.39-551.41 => 18.3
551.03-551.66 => 20.21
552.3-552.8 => 15.69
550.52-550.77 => 14.48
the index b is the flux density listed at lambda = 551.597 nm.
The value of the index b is 20.21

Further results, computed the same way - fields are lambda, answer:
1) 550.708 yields 14.48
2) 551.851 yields 16.66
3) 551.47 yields 13.94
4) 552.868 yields 11.55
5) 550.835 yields 18.3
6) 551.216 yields 11.27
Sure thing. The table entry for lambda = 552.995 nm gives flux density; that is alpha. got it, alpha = 15.98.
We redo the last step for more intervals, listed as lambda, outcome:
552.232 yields 18.98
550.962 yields 11.93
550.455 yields 15.21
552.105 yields 18.16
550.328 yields 18.04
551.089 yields 17.59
